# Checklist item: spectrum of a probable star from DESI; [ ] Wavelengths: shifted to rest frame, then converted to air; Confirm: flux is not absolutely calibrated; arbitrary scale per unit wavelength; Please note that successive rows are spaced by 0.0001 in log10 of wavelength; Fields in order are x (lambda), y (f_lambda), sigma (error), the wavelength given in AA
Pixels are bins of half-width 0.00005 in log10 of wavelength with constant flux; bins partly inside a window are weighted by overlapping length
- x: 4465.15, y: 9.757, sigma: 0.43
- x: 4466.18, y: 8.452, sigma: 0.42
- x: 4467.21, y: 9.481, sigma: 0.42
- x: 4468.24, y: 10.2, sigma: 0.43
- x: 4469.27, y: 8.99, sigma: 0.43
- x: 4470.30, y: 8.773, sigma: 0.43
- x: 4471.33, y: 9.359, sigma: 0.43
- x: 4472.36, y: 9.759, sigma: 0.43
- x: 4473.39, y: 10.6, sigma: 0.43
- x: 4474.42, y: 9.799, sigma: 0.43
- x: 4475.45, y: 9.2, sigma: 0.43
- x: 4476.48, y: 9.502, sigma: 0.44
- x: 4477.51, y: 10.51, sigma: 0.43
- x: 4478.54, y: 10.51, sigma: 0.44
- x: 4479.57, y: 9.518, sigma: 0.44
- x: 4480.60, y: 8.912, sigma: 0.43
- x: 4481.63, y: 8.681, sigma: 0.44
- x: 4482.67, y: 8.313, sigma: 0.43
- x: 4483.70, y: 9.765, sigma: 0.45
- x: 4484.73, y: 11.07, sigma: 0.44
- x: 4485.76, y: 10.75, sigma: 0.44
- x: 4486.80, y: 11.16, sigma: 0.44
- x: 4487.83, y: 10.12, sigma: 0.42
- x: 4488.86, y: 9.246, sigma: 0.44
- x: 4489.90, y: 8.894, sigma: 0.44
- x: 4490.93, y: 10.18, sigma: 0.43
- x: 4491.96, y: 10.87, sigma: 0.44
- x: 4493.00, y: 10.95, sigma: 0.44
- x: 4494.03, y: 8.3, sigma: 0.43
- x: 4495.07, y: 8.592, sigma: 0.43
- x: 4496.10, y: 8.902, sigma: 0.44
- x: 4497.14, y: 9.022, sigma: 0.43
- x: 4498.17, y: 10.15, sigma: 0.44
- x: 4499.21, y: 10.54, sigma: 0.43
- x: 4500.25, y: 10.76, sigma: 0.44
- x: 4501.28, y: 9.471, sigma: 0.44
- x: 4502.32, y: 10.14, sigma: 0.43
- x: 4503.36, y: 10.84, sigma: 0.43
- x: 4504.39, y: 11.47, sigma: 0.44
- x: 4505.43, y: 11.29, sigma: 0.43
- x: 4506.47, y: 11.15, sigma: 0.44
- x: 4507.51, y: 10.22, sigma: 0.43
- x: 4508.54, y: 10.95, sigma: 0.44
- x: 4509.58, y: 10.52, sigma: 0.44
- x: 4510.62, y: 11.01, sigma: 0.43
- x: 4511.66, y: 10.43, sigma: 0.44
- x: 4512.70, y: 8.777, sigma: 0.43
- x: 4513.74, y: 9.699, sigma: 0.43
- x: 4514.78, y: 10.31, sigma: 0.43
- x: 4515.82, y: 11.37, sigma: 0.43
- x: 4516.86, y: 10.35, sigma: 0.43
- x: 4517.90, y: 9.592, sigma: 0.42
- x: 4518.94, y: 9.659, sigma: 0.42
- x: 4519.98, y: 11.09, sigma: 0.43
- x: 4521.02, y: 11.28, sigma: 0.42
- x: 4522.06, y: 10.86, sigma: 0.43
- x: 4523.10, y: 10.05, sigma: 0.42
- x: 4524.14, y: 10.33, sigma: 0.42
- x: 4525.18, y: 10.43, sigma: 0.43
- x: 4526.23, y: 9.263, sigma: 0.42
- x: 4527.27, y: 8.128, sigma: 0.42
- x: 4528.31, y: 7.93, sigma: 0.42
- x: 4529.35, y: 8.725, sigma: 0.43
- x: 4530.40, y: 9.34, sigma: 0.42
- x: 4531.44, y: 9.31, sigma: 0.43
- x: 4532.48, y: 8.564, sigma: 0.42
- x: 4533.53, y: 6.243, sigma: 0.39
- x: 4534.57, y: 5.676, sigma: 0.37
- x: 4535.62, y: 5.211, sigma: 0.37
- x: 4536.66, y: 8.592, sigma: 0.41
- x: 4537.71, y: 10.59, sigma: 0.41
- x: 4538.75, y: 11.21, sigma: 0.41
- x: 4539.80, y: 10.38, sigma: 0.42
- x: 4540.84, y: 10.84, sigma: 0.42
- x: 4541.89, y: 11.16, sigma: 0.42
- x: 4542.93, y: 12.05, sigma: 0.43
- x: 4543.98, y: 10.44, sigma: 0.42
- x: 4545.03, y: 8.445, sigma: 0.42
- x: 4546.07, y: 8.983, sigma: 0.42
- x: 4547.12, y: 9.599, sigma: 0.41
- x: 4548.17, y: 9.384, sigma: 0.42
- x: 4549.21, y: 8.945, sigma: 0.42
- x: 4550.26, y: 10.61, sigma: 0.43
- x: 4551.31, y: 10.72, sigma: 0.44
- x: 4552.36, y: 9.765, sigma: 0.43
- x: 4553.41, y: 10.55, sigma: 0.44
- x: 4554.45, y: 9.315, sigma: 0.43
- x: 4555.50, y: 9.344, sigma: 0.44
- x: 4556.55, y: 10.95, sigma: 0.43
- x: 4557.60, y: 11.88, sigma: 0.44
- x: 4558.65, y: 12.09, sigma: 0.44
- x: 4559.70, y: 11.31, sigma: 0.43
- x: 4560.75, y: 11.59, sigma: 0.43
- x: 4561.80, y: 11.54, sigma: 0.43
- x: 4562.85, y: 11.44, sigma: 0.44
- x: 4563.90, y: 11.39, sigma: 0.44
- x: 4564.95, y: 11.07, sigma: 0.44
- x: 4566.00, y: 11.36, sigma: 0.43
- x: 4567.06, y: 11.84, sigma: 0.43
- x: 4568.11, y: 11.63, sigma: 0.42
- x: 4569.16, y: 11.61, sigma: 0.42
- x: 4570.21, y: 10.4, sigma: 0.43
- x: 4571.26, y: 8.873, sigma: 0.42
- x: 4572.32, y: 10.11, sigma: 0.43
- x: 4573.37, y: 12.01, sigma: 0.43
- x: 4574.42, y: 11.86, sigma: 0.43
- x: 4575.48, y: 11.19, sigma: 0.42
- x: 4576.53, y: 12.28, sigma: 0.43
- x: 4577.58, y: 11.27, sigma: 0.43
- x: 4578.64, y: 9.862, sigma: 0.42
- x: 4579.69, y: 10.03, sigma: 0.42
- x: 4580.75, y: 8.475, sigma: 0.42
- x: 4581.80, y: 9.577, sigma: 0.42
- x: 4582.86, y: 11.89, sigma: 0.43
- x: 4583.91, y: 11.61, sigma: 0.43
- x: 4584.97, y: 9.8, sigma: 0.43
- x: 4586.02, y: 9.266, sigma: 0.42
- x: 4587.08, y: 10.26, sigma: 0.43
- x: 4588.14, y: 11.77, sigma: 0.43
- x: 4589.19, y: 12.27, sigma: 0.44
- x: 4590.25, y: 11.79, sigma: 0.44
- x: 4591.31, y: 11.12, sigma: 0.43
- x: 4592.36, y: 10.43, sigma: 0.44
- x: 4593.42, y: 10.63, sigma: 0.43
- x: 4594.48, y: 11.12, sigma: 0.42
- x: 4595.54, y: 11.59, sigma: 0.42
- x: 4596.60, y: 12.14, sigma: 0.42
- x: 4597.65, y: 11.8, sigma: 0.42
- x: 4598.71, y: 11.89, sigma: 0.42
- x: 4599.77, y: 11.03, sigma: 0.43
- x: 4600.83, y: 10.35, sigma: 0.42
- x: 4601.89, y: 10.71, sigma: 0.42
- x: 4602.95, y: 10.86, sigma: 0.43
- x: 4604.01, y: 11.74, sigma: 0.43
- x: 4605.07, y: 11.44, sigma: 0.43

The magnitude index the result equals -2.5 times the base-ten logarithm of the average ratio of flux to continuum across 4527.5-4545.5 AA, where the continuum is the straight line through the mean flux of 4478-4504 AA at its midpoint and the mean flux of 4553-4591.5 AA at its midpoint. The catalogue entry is 0.15 mag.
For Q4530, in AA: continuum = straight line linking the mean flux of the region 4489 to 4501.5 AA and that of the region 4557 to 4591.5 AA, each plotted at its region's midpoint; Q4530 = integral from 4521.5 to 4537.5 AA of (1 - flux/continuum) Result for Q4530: 2.6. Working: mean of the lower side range 9.71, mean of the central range 8.62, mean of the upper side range 11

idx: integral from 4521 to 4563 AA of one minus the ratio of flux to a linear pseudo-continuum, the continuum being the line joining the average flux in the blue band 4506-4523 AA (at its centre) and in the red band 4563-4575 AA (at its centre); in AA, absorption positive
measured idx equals 3.84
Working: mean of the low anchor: 10.4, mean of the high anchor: 11.1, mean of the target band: 9.8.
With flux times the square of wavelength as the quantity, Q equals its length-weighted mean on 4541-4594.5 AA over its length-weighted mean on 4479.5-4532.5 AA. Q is 1.11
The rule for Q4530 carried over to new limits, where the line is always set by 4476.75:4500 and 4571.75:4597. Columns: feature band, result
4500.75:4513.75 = -0.63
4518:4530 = 0.49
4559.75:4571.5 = -0.58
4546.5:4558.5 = 0.45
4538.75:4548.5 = 0.20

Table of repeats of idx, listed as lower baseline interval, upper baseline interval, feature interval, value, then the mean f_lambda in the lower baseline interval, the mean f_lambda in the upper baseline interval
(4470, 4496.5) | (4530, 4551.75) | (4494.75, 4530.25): -2.1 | 9.72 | 9.34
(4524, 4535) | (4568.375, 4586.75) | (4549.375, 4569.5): -2.4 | 8.5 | 10.6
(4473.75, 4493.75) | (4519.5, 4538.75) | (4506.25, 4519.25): -1.3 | 9.88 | 9.03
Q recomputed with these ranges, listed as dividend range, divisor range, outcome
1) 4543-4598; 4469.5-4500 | 1.15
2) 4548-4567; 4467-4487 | 1.15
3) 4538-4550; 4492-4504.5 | 1.05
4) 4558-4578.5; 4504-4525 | 1.10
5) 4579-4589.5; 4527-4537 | 1.38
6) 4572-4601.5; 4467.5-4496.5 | 1.19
